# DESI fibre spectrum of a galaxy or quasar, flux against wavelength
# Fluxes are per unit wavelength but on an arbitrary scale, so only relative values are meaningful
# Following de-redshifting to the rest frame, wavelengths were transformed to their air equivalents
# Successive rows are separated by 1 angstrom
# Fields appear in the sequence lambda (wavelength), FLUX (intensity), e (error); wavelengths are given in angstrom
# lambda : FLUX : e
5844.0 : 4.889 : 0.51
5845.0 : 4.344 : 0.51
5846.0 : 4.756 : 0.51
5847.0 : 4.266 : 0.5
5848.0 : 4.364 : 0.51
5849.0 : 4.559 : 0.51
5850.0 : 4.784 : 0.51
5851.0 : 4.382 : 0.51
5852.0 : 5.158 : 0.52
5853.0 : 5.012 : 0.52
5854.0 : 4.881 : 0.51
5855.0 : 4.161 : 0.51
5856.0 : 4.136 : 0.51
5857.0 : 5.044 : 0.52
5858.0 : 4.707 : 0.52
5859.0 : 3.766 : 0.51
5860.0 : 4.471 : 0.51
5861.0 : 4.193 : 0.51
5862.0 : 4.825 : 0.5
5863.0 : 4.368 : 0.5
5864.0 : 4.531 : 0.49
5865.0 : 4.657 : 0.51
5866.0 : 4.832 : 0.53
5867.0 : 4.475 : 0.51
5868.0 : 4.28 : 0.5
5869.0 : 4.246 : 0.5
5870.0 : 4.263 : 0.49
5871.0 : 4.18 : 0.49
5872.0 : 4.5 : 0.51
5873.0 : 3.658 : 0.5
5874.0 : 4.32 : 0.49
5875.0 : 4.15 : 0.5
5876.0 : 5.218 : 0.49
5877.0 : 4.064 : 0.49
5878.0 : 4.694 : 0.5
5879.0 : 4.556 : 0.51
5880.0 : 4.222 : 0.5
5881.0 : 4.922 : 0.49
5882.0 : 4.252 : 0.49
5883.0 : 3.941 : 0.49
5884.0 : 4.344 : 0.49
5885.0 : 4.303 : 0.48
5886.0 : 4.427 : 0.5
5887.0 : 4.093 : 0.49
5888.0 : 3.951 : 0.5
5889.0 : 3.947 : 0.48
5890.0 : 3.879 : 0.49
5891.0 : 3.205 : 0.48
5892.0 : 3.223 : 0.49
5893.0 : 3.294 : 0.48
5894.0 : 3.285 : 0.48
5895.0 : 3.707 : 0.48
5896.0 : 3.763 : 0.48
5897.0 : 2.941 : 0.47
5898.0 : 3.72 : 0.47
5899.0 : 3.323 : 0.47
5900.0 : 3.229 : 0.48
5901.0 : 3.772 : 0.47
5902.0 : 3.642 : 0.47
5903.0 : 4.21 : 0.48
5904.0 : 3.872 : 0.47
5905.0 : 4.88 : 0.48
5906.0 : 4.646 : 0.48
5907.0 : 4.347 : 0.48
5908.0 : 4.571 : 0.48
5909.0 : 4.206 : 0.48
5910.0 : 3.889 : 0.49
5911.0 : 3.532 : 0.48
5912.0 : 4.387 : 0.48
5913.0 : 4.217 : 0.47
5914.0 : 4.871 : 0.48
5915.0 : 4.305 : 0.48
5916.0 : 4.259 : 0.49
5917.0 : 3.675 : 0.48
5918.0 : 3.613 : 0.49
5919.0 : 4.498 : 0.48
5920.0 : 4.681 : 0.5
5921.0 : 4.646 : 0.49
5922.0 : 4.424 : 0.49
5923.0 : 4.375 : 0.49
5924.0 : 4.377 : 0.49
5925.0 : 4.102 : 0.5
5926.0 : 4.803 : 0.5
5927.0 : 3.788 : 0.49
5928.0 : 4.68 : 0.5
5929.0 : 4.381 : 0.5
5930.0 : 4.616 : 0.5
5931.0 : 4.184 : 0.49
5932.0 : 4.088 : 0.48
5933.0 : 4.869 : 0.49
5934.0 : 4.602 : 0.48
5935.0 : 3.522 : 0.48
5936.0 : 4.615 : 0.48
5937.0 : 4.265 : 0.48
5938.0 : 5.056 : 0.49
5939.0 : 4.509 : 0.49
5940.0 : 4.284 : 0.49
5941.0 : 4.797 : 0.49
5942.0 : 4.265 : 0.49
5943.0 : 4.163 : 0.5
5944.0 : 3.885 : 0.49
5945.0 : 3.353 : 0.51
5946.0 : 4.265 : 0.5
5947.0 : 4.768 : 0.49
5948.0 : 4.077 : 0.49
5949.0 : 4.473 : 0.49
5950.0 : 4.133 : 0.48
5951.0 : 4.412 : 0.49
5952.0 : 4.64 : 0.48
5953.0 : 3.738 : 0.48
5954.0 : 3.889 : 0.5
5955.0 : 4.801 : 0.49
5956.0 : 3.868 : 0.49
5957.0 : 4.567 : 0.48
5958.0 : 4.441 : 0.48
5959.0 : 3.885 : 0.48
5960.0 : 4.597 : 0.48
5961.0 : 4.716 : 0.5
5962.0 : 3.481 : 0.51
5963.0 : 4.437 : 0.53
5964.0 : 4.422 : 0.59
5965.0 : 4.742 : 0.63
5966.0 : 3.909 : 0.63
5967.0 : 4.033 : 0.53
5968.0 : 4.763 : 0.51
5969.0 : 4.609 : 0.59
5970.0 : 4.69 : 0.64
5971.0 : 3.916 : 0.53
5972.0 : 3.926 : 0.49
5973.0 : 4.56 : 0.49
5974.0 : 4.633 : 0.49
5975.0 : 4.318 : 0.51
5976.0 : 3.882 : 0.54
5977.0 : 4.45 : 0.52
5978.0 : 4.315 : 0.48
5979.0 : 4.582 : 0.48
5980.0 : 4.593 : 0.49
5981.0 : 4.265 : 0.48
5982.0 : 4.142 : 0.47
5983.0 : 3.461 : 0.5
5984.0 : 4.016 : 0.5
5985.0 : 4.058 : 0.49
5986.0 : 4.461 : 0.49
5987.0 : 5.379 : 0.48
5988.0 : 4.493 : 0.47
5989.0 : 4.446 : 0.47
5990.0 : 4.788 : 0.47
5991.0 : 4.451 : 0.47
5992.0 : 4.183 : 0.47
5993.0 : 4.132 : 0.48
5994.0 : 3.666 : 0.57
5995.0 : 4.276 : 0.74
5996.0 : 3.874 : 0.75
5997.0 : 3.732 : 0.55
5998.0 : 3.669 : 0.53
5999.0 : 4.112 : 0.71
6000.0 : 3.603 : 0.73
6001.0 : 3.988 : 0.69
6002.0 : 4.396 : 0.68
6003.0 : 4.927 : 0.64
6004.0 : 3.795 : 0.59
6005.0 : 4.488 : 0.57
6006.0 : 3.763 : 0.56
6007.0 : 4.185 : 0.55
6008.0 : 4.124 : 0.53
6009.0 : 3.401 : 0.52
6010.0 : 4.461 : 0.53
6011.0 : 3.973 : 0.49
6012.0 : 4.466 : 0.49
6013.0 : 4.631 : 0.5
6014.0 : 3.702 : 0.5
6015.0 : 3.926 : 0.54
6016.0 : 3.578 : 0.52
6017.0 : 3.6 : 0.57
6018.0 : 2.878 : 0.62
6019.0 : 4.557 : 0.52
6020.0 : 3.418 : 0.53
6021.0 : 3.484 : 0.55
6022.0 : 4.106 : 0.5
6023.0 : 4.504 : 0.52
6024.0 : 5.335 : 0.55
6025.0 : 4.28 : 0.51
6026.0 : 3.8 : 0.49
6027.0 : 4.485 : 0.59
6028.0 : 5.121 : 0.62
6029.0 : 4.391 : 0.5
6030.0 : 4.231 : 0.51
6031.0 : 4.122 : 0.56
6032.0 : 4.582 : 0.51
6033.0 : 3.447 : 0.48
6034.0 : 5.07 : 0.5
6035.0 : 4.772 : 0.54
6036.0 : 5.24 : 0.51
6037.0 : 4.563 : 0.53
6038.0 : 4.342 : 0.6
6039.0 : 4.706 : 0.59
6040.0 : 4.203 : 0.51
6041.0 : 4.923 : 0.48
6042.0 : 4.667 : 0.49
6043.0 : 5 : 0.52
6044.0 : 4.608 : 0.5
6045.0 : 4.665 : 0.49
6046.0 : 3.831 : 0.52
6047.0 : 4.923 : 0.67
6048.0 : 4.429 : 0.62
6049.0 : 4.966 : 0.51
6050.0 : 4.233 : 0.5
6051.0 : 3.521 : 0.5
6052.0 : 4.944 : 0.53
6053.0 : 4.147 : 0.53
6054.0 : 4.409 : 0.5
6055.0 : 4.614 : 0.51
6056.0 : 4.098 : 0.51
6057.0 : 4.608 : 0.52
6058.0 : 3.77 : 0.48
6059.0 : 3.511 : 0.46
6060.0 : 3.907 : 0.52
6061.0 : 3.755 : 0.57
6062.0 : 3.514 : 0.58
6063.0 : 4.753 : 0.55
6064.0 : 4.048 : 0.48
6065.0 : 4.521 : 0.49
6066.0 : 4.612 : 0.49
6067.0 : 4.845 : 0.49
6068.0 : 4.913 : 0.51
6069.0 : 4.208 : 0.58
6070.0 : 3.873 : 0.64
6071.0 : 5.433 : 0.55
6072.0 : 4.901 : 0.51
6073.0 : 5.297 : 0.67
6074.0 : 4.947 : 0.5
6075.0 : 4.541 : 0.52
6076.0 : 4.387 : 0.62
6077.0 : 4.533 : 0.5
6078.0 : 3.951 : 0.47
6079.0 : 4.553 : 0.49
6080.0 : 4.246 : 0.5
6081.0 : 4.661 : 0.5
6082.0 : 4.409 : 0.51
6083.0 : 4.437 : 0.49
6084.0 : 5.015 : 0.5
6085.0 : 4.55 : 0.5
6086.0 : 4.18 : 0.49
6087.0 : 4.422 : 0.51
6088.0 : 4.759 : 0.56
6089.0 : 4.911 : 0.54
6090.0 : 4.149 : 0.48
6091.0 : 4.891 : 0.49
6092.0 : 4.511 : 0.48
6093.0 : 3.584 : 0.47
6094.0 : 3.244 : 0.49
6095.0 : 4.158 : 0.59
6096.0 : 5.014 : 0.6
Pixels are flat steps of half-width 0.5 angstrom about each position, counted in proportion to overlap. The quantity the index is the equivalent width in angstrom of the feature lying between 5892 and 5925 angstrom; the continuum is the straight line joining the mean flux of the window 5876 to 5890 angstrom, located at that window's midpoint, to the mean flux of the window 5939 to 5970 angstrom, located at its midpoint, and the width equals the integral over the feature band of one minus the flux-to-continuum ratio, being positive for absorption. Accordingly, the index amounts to 2.1 angstrom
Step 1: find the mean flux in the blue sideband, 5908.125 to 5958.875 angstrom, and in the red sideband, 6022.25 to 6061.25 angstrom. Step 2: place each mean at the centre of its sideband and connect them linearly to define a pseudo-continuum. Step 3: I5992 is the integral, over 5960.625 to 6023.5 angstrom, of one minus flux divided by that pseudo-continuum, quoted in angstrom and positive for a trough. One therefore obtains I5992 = 2.9 angstrom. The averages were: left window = 4.3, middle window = 4.17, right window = 4.43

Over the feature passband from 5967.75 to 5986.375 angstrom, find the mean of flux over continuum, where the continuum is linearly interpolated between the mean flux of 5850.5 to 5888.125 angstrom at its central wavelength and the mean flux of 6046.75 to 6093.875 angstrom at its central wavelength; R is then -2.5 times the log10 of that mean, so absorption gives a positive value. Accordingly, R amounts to 0.03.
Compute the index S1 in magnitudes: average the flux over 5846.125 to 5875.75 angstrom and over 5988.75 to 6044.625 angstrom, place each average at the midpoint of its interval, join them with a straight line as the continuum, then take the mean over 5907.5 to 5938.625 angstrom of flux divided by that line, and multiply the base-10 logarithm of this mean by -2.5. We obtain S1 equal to 0.01 mag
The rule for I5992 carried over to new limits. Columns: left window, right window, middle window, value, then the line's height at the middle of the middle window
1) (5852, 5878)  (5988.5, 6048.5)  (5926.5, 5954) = 0.3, 4.36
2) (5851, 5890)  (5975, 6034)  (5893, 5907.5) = 1.9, 4.35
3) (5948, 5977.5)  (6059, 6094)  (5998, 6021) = 2.0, 4.36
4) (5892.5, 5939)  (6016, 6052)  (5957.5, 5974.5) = -0.4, 4.24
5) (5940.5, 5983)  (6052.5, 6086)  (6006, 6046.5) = 0.8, 4.37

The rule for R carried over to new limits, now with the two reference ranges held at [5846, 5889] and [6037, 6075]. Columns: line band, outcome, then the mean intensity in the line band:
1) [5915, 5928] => 0.04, 4.29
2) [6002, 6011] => 0.08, 4.15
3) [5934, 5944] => 0.02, 4.37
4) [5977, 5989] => 0.02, 4.35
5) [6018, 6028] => 0.06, 4.2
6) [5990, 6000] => 0.11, 4.03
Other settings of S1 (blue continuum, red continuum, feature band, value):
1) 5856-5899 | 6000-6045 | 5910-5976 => -0.02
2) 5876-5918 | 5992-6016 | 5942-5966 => -0.05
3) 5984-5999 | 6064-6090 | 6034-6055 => -0.03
